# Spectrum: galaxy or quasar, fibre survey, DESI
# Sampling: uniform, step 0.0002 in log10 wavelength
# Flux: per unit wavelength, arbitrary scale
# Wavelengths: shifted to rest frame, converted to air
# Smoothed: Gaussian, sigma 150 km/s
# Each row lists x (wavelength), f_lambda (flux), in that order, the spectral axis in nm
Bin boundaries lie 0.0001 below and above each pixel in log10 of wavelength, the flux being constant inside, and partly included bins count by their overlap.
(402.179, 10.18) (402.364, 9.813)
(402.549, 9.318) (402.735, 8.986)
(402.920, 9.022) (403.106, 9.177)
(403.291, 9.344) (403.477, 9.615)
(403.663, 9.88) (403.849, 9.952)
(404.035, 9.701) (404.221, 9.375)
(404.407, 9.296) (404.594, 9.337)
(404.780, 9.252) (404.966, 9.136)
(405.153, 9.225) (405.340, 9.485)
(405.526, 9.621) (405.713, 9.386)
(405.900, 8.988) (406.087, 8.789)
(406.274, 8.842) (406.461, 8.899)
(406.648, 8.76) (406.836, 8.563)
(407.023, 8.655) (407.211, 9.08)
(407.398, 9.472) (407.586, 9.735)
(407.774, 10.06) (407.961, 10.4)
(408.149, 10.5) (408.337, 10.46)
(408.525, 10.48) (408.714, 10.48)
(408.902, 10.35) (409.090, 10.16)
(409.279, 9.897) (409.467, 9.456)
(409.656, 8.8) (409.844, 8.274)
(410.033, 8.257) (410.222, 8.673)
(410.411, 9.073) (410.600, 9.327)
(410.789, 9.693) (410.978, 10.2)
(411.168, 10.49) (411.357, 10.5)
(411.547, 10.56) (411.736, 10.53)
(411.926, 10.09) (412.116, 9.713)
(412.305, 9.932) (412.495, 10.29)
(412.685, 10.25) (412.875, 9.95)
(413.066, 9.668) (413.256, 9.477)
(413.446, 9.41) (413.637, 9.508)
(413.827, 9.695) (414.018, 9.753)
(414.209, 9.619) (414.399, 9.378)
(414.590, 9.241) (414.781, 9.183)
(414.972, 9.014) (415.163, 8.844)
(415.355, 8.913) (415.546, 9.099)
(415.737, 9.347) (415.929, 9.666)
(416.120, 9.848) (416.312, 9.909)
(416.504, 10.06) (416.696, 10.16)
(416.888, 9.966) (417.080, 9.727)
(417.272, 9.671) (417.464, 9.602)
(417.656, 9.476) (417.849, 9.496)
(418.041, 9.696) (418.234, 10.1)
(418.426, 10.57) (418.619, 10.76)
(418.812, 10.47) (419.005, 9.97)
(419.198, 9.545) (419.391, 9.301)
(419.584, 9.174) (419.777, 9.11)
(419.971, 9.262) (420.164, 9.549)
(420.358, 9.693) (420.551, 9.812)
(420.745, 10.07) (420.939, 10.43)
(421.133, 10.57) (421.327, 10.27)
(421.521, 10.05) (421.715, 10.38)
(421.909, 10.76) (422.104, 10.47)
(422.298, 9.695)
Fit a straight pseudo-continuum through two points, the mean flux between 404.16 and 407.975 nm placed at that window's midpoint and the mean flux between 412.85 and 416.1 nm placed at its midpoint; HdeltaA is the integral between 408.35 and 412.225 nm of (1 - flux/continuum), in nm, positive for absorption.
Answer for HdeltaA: -0.19 nm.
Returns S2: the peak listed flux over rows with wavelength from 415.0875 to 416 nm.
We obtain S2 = 9.666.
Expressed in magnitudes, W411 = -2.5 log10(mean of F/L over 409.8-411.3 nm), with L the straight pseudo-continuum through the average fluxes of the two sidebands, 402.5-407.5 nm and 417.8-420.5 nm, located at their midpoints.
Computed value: 0.02 mag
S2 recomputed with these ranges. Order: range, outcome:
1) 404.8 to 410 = 10.5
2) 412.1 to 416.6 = 10.29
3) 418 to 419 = 10.76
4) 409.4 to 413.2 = 10.56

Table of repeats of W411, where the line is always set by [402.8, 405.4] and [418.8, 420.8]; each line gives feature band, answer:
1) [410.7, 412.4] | -0.08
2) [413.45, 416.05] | 0.02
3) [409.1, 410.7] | 0.05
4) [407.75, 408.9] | -0.10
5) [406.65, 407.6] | 0.05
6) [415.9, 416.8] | -0.04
